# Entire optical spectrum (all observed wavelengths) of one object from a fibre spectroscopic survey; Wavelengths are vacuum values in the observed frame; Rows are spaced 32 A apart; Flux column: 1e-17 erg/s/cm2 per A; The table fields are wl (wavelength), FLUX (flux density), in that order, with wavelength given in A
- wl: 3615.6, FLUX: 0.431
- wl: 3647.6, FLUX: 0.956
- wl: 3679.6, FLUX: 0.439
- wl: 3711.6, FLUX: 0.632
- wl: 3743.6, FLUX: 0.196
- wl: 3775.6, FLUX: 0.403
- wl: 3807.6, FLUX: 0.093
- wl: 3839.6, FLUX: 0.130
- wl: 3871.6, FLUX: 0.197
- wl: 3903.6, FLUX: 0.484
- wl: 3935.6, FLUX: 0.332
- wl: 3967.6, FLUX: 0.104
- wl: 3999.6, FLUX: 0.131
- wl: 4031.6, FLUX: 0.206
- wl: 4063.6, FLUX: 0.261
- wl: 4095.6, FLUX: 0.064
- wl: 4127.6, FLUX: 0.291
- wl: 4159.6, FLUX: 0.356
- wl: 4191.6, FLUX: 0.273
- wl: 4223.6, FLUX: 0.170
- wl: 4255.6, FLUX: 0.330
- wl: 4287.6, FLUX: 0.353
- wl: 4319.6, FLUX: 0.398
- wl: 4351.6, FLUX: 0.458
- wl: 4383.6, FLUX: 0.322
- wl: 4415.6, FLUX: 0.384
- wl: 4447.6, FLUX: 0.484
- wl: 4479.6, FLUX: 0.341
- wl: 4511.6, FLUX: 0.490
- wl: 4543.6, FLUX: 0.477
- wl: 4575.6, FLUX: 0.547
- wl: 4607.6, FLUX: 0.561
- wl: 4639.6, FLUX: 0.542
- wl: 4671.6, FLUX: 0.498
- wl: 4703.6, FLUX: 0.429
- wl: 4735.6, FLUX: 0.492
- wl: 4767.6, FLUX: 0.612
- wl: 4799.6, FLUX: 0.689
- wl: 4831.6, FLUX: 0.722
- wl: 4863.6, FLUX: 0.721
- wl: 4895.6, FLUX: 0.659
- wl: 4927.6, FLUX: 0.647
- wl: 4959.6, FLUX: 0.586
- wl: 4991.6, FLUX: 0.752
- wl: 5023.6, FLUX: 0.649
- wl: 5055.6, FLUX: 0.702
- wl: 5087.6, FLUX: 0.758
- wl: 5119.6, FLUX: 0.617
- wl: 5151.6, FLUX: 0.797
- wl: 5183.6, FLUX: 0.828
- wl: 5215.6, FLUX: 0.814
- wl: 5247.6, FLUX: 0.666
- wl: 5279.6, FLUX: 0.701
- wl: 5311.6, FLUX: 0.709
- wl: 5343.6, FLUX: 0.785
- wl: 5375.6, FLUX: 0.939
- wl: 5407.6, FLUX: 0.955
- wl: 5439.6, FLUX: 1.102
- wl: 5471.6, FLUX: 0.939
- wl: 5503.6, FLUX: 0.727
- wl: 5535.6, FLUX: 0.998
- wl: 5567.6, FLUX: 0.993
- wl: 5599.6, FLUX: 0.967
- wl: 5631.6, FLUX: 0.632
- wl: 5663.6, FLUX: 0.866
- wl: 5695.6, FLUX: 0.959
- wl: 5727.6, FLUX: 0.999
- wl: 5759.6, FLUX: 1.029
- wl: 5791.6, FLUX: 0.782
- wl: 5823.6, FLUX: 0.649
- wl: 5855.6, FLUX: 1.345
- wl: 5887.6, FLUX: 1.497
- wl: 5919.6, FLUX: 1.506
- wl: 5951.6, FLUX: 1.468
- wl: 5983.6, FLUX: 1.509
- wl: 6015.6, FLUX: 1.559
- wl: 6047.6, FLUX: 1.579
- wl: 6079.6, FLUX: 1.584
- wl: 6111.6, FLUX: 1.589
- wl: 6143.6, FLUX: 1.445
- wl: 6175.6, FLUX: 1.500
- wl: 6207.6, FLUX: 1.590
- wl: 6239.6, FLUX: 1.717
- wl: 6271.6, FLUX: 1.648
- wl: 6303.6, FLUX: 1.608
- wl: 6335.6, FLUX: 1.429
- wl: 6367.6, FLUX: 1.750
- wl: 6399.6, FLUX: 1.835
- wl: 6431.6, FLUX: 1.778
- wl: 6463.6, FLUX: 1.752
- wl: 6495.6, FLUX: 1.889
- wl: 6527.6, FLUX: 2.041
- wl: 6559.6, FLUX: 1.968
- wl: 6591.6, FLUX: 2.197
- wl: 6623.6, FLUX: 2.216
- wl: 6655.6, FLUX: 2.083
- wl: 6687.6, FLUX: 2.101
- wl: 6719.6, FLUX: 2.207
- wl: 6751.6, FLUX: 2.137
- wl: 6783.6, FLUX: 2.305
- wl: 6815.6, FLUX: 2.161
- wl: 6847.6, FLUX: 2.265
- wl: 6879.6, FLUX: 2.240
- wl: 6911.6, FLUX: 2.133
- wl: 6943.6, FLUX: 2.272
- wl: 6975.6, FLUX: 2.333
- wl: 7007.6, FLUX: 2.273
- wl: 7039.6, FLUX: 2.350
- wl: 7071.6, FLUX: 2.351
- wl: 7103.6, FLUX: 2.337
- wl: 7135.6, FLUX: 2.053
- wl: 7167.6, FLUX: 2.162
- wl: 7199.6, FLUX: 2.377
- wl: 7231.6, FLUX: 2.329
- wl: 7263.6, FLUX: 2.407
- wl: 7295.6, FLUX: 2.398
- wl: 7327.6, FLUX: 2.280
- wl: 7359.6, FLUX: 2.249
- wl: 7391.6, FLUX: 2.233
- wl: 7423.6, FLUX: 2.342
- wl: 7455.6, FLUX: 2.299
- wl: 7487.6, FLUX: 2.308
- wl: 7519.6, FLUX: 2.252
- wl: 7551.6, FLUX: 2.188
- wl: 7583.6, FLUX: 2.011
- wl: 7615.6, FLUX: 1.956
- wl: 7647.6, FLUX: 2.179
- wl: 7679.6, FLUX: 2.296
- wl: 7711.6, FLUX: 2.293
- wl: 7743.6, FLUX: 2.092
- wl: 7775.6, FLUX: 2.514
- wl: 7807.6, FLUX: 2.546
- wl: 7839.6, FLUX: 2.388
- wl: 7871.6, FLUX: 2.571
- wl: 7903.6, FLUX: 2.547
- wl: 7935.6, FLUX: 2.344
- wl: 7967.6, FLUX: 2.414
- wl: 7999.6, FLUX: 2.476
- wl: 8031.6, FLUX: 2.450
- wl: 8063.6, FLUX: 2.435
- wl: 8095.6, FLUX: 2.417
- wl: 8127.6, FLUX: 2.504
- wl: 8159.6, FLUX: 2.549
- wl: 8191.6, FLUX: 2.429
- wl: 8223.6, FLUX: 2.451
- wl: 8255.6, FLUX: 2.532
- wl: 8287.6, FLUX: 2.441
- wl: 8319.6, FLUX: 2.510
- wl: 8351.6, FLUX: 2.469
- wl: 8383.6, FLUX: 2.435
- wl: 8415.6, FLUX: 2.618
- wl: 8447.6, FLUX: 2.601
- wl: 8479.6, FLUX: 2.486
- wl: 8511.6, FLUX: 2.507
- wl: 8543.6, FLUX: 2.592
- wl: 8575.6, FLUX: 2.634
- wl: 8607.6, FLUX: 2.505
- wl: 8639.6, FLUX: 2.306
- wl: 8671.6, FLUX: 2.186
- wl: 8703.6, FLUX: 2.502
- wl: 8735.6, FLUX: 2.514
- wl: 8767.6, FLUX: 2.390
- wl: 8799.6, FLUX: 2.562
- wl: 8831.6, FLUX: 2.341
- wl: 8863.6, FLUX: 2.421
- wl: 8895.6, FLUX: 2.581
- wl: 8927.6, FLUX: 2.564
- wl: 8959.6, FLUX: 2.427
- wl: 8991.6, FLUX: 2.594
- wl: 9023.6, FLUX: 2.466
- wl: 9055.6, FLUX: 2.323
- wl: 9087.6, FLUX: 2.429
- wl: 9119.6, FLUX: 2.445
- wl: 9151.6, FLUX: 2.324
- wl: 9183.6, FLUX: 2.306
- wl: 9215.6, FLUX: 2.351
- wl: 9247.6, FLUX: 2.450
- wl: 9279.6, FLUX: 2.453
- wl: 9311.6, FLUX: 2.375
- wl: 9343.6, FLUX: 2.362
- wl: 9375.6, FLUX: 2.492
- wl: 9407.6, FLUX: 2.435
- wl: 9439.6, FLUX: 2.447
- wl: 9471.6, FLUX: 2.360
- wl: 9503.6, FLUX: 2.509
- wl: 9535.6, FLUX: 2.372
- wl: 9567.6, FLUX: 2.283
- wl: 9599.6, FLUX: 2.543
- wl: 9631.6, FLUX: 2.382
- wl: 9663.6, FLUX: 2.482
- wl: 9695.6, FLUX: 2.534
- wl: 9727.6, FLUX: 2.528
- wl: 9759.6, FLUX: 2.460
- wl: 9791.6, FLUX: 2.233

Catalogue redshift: 0.469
